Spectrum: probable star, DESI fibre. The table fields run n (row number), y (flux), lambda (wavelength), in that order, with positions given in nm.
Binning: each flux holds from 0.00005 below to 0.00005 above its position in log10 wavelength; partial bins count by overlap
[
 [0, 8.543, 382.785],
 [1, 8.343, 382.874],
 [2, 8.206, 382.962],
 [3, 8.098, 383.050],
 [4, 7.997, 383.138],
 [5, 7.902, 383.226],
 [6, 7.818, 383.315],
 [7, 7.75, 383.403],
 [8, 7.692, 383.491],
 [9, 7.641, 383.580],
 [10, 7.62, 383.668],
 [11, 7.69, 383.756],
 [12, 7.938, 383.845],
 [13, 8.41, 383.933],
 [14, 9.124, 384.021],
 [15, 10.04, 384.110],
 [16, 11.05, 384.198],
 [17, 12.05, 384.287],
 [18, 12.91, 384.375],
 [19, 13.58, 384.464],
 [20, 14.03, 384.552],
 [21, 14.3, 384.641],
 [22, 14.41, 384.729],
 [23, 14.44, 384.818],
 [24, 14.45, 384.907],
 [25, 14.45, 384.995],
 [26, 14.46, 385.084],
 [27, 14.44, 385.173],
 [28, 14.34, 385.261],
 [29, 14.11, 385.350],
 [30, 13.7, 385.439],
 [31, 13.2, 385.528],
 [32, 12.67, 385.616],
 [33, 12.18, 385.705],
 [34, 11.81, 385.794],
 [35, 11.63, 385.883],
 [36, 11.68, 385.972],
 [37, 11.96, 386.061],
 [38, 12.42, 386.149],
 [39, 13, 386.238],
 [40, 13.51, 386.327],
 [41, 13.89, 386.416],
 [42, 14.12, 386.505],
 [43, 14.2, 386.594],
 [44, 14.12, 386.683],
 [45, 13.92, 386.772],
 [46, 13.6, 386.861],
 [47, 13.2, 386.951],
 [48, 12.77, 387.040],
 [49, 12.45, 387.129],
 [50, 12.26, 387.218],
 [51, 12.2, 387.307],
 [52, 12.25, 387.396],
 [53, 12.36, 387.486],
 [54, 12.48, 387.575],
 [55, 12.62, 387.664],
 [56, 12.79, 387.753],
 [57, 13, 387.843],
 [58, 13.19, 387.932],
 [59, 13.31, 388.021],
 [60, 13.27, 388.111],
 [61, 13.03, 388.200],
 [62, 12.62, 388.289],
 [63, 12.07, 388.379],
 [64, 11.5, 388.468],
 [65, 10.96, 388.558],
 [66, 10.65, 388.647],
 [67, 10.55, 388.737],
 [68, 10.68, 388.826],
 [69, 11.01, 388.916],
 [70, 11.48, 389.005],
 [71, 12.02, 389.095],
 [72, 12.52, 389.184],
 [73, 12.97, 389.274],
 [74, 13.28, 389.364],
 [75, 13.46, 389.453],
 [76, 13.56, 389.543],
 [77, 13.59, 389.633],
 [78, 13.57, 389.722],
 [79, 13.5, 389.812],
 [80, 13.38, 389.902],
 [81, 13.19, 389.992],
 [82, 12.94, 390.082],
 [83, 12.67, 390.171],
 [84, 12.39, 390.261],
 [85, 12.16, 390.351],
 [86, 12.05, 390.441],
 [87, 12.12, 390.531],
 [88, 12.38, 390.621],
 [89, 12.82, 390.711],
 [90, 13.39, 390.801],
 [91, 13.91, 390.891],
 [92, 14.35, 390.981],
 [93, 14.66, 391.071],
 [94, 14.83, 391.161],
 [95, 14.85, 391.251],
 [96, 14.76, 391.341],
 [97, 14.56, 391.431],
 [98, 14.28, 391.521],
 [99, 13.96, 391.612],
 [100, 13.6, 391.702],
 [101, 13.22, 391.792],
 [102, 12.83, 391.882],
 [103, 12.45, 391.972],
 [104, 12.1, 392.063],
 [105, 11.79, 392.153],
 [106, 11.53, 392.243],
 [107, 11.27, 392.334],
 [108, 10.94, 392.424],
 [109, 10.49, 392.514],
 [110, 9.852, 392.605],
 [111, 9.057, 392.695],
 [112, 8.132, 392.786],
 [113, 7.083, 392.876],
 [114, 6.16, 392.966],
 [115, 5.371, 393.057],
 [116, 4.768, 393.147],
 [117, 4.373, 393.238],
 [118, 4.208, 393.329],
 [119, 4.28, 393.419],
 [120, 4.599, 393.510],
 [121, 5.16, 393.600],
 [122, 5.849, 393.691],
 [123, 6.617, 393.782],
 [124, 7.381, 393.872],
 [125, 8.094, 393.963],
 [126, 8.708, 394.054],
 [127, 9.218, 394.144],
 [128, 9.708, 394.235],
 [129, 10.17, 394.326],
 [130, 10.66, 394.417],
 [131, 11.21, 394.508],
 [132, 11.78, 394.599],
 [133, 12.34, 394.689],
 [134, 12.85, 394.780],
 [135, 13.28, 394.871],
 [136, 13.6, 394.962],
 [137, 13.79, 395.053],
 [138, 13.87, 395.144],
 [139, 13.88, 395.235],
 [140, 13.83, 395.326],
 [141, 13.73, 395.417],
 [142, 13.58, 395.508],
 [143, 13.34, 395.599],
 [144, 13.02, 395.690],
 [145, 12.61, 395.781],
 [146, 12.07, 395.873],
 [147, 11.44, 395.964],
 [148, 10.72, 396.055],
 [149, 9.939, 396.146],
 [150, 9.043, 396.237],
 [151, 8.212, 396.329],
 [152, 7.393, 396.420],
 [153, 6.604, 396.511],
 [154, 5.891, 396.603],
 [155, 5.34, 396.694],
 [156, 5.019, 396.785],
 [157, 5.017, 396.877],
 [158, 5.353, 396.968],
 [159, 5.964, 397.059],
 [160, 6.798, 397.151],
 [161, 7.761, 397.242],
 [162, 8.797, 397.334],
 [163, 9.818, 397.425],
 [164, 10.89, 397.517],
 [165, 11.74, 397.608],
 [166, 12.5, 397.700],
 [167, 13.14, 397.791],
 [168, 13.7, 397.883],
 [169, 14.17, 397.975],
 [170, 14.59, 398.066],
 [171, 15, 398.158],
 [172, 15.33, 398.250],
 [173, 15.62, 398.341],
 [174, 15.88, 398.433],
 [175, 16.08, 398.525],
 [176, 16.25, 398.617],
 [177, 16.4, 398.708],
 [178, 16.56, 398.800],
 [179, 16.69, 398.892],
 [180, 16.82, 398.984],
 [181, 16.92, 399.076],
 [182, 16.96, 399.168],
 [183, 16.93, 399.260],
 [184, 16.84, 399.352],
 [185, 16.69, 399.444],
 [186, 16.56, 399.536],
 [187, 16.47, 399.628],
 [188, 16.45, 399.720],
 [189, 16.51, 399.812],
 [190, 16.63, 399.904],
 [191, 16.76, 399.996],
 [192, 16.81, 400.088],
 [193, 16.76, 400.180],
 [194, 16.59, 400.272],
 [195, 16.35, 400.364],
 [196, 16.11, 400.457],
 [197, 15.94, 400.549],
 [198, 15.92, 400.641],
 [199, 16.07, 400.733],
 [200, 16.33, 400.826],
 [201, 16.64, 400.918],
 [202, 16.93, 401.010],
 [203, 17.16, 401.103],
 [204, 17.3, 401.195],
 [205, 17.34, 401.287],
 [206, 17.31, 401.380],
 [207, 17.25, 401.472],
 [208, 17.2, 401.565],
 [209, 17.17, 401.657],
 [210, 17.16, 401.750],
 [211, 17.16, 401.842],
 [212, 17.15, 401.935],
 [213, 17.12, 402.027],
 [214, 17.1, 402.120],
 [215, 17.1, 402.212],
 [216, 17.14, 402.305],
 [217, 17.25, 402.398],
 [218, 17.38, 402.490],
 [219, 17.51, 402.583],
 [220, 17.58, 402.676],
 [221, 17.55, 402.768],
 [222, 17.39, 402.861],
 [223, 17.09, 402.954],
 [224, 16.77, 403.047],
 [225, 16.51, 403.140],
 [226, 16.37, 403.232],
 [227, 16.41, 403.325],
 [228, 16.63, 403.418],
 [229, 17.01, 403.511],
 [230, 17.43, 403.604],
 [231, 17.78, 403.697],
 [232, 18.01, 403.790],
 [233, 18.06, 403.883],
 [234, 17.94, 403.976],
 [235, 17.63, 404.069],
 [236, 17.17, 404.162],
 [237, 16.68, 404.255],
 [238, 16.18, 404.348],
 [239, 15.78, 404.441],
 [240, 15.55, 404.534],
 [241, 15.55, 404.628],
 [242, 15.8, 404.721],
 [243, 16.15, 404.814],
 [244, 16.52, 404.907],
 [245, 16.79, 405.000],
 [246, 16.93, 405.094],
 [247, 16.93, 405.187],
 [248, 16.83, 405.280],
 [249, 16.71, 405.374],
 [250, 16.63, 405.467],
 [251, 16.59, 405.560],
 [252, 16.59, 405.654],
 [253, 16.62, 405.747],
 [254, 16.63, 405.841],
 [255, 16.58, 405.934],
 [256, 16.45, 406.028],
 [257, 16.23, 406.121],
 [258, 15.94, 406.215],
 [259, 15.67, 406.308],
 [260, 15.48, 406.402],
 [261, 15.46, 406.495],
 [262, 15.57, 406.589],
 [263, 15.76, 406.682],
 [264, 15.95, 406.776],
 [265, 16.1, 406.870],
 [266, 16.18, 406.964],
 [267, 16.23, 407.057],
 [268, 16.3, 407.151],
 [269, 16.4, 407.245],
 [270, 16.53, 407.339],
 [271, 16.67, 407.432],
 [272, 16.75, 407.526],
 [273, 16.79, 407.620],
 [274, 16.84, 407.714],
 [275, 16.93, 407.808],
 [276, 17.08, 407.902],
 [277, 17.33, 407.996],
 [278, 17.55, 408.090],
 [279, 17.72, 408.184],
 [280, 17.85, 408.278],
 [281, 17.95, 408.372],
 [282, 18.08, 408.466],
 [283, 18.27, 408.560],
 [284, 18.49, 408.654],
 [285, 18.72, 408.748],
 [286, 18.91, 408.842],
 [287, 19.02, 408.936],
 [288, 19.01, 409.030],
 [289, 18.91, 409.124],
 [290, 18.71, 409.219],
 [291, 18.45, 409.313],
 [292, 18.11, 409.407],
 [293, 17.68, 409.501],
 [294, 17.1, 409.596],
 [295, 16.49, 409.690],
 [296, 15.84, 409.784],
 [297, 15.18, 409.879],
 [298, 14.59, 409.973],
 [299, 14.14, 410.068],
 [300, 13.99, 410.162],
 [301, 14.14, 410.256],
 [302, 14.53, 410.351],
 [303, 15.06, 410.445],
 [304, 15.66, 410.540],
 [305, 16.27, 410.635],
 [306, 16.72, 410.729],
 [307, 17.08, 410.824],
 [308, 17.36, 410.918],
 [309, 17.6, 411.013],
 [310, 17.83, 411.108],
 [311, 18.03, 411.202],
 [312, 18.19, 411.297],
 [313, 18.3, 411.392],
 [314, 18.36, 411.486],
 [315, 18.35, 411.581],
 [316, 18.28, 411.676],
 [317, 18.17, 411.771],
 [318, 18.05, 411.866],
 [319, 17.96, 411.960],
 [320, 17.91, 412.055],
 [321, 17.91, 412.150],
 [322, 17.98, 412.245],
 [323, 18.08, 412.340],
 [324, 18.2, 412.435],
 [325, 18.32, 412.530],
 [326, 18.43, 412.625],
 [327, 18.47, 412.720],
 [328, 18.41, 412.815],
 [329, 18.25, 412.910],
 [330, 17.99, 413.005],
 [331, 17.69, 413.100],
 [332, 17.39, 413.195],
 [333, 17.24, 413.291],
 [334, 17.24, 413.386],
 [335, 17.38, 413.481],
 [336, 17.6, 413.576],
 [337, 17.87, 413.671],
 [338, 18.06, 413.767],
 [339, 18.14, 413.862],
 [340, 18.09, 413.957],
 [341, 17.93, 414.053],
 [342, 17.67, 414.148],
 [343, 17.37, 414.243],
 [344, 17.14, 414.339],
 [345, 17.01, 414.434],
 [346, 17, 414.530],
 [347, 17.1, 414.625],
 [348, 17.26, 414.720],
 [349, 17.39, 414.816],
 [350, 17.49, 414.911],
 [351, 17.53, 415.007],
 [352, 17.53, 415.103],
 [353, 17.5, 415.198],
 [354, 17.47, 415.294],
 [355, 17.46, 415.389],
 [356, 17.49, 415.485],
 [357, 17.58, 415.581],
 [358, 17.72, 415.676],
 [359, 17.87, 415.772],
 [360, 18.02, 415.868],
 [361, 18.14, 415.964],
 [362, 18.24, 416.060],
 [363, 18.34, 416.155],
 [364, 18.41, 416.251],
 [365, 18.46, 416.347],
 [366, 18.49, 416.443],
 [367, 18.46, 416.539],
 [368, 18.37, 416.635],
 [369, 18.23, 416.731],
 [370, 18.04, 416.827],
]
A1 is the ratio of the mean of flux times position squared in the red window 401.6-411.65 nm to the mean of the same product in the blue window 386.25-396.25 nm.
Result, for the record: 1.6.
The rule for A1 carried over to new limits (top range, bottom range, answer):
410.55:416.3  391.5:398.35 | 1.92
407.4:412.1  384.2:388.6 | 1.48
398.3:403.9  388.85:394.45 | 1.61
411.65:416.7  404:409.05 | 1.10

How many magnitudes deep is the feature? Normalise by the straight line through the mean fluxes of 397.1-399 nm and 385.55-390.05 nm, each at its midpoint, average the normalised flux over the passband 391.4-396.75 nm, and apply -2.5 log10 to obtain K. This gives 0.29 mag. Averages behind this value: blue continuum 12.7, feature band 10.1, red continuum 13.5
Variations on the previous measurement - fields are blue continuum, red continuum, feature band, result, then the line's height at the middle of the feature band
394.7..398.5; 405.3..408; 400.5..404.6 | -0.19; 14.2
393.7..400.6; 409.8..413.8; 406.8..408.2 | -0.06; 15.9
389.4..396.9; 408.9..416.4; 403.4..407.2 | -0.11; 15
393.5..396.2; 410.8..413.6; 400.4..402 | -0.24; 13.5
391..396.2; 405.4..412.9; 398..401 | -0.23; 13.2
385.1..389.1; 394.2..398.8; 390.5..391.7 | -0.15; 12.1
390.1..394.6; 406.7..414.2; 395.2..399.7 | 0.01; 12.4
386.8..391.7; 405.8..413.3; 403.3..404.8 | -0.06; 16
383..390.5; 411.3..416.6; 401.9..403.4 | -0.11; 15.5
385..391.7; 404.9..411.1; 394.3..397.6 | 0.37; 14.4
